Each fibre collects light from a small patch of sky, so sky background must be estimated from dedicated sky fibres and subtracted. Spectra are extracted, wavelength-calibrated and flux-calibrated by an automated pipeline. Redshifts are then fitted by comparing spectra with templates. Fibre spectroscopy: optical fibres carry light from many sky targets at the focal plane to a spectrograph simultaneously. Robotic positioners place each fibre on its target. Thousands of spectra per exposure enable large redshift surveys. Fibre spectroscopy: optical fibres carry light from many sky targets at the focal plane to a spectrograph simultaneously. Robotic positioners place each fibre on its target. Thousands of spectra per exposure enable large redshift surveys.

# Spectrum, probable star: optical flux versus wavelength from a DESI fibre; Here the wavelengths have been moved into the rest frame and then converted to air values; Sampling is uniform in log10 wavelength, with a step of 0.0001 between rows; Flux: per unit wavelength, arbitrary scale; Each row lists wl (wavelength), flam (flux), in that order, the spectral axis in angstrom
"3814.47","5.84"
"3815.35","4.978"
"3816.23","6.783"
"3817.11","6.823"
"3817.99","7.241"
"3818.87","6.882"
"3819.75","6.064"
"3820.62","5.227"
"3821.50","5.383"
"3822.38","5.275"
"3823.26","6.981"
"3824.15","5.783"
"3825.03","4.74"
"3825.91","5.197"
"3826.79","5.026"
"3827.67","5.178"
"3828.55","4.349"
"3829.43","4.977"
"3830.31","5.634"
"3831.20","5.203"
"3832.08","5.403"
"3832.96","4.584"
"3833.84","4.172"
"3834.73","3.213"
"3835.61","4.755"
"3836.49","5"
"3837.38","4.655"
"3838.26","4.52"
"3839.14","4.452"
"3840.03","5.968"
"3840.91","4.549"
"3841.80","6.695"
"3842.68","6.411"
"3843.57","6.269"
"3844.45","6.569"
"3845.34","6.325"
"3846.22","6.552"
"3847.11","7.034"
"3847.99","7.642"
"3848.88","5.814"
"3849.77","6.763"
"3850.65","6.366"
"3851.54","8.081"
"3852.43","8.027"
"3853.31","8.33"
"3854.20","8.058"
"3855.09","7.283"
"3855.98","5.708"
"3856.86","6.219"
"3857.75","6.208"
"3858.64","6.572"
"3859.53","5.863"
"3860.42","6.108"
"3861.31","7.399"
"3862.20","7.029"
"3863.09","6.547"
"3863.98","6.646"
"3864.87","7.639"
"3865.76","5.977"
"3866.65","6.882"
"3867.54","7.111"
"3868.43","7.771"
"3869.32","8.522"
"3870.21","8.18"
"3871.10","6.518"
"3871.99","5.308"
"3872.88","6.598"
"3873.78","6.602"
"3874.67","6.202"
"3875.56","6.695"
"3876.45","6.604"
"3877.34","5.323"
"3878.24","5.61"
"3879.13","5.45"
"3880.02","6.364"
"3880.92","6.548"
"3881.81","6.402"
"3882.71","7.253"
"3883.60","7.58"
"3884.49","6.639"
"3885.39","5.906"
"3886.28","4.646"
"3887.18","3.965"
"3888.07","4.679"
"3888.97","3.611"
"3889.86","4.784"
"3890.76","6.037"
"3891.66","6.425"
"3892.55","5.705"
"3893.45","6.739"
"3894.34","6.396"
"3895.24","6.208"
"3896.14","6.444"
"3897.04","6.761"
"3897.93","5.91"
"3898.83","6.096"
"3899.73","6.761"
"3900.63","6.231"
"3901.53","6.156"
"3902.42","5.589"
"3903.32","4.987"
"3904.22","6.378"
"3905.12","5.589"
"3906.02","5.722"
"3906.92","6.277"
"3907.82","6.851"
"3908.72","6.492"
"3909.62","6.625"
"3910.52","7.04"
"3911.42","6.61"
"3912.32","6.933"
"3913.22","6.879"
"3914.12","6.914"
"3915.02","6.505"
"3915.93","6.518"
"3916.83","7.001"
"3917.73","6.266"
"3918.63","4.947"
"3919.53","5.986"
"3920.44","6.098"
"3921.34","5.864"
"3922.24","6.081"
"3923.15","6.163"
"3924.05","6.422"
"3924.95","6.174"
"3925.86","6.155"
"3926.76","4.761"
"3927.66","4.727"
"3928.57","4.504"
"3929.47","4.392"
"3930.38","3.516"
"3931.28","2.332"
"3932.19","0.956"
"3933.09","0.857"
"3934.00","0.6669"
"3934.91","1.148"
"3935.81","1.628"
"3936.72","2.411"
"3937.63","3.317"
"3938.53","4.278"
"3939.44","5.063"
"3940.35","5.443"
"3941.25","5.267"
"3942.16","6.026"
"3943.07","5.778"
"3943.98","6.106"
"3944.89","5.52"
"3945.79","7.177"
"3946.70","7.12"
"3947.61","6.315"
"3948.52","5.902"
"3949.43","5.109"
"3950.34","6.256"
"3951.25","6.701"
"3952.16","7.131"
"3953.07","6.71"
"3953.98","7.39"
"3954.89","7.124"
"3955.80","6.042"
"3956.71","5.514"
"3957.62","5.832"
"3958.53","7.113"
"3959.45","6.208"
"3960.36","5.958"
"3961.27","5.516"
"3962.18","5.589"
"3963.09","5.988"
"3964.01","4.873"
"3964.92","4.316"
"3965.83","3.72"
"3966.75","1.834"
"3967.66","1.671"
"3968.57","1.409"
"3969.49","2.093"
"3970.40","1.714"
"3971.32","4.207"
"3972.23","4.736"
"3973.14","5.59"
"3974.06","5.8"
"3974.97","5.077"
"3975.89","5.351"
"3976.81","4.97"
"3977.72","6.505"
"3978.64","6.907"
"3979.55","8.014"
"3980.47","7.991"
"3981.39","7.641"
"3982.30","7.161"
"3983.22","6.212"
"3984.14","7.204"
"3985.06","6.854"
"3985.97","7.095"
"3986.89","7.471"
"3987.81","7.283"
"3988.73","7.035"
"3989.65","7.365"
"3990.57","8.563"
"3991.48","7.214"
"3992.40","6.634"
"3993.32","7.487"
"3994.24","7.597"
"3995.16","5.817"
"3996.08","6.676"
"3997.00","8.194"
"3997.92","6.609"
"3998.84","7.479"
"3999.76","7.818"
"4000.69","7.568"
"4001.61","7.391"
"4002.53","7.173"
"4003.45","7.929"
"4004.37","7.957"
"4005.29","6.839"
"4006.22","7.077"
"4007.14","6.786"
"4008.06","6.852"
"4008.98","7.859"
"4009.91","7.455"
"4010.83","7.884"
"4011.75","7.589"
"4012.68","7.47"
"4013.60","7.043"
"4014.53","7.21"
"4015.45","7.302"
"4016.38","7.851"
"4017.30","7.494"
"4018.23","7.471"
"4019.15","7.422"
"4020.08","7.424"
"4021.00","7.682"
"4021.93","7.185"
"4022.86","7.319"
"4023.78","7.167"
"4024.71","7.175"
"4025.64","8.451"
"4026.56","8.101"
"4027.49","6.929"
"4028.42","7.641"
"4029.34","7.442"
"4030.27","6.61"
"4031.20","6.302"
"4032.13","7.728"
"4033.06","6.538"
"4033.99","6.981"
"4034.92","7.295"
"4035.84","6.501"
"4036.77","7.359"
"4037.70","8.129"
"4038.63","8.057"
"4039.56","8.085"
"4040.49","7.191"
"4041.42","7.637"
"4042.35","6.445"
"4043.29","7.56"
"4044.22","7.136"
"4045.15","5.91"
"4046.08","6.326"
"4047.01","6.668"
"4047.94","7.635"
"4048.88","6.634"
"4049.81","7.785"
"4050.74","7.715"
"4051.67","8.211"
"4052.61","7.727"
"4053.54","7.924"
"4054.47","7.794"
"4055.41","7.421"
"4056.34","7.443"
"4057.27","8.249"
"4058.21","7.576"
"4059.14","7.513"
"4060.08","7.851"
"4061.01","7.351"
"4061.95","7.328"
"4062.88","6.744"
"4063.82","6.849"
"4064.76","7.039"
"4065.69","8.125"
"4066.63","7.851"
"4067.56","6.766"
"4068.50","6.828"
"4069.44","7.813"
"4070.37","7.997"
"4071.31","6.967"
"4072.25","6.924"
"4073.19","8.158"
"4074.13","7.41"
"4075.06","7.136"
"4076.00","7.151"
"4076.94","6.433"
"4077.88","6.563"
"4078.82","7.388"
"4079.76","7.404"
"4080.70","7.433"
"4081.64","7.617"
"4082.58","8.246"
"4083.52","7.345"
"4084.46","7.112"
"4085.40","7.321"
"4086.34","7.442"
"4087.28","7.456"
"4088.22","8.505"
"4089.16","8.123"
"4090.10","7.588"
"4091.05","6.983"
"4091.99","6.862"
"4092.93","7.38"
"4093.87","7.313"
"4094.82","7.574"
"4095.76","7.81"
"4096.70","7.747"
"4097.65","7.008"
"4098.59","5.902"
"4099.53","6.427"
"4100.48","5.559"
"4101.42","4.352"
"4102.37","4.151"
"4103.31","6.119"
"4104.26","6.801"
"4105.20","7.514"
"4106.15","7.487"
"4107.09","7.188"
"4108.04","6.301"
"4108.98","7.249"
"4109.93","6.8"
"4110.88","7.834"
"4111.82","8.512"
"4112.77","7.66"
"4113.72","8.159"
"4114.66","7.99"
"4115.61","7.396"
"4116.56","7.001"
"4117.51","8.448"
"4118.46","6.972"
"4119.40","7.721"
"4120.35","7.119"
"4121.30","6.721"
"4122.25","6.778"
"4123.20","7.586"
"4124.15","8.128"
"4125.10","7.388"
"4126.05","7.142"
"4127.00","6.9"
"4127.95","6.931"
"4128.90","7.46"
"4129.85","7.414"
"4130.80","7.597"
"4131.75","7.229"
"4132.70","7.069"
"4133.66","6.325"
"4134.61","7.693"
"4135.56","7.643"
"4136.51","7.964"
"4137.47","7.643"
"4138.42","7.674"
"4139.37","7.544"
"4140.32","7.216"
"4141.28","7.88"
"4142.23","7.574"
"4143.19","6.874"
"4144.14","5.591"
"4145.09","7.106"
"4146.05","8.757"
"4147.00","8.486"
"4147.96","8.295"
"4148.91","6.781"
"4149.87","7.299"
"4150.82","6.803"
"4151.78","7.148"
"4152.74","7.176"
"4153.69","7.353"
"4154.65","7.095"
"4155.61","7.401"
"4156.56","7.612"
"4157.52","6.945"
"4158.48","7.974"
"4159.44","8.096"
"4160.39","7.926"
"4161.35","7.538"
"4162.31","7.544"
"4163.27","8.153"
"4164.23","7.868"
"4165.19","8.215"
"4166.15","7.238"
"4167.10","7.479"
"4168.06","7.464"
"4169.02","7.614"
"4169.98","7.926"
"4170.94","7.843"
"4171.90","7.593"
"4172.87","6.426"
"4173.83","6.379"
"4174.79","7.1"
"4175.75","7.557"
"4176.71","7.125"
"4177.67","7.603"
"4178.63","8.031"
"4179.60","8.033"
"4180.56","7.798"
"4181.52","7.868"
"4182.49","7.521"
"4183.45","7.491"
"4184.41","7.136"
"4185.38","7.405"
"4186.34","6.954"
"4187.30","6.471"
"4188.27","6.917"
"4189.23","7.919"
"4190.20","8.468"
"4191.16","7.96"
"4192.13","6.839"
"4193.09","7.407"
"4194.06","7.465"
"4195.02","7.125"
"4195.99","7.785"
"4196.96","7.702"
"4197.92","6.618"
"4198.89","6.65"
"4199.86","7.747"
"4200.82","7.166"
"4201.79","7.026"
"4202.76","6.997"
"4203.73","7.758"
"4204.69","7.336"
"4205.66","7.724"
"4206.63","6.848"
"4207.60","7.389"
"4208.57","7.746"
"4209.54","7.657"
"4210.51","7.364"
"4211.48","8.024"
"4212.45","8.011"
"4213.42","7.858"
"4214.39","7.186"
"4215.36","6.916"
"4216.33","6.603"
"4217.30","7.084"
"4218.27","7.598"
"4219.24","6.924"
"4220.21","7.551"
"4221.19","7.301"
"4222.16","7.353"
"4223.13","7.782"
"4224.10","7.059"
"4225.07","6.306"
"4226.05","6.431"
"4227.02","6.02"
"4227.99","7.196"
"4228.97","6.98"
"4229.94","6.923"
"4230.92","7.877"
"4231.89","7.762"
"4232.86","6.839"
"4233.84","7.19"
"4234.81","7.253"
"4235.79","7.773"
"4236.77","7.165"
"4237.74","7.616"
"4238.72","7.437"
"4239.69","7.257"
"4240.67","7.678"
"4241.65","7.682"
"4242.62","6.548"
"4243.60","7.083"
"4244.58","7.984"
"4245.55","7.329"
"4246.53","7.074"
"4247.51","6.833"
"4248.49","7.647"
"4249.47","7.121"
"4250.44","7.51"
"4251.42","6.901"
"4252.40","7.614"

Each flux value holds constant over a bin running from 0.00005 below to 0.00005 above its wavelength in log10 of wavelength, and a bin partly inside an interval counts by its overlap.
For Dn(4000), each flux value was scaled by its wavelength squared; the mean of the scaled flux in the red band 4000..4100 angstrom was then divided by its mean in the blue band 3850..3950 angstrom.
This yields 1.4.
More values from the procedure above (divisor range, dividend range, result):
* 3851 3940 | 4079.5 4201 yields 1.42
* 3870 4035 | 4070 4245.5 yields 1.32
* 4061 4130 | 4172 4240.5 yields 1.07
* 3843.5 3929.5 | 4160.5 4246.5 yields 1.36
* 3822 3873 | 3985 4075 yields 1.31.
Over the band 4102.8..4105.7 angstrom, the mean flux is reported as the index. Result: 6.78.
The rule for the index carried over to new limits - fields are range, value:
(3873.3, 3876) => 6.49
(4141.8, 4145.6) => 6.79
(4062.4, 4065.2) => 6.87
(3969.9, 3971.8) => 2.97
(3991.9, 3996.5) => 6.84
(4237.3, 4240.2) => 7.43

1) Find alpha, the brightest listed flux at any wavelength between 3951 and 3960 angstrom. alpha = 7.39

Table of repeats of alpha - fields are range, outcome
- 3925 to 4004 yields 8.563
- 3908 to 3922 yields 7.04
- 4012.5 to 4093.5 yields 8.505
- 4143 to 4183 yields 8.757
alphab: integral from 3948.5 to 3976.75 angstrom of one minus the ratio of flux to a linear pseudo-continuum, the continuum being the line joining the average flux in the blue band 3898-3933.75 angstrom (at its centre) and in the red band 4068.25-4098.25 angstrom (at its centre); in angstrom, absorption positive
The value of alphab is 4.7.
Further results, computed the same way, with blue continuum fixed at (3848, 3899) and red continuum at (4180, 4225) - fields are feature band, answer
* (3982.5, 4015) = -2.27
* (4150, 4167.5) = -0.67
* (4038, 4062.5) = -1.71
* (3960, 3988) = 5.72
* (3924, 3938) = 7.04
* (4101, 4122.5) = 0.16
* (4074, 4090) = -0.88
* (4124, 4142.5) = -0.59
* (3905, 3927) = 0.90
